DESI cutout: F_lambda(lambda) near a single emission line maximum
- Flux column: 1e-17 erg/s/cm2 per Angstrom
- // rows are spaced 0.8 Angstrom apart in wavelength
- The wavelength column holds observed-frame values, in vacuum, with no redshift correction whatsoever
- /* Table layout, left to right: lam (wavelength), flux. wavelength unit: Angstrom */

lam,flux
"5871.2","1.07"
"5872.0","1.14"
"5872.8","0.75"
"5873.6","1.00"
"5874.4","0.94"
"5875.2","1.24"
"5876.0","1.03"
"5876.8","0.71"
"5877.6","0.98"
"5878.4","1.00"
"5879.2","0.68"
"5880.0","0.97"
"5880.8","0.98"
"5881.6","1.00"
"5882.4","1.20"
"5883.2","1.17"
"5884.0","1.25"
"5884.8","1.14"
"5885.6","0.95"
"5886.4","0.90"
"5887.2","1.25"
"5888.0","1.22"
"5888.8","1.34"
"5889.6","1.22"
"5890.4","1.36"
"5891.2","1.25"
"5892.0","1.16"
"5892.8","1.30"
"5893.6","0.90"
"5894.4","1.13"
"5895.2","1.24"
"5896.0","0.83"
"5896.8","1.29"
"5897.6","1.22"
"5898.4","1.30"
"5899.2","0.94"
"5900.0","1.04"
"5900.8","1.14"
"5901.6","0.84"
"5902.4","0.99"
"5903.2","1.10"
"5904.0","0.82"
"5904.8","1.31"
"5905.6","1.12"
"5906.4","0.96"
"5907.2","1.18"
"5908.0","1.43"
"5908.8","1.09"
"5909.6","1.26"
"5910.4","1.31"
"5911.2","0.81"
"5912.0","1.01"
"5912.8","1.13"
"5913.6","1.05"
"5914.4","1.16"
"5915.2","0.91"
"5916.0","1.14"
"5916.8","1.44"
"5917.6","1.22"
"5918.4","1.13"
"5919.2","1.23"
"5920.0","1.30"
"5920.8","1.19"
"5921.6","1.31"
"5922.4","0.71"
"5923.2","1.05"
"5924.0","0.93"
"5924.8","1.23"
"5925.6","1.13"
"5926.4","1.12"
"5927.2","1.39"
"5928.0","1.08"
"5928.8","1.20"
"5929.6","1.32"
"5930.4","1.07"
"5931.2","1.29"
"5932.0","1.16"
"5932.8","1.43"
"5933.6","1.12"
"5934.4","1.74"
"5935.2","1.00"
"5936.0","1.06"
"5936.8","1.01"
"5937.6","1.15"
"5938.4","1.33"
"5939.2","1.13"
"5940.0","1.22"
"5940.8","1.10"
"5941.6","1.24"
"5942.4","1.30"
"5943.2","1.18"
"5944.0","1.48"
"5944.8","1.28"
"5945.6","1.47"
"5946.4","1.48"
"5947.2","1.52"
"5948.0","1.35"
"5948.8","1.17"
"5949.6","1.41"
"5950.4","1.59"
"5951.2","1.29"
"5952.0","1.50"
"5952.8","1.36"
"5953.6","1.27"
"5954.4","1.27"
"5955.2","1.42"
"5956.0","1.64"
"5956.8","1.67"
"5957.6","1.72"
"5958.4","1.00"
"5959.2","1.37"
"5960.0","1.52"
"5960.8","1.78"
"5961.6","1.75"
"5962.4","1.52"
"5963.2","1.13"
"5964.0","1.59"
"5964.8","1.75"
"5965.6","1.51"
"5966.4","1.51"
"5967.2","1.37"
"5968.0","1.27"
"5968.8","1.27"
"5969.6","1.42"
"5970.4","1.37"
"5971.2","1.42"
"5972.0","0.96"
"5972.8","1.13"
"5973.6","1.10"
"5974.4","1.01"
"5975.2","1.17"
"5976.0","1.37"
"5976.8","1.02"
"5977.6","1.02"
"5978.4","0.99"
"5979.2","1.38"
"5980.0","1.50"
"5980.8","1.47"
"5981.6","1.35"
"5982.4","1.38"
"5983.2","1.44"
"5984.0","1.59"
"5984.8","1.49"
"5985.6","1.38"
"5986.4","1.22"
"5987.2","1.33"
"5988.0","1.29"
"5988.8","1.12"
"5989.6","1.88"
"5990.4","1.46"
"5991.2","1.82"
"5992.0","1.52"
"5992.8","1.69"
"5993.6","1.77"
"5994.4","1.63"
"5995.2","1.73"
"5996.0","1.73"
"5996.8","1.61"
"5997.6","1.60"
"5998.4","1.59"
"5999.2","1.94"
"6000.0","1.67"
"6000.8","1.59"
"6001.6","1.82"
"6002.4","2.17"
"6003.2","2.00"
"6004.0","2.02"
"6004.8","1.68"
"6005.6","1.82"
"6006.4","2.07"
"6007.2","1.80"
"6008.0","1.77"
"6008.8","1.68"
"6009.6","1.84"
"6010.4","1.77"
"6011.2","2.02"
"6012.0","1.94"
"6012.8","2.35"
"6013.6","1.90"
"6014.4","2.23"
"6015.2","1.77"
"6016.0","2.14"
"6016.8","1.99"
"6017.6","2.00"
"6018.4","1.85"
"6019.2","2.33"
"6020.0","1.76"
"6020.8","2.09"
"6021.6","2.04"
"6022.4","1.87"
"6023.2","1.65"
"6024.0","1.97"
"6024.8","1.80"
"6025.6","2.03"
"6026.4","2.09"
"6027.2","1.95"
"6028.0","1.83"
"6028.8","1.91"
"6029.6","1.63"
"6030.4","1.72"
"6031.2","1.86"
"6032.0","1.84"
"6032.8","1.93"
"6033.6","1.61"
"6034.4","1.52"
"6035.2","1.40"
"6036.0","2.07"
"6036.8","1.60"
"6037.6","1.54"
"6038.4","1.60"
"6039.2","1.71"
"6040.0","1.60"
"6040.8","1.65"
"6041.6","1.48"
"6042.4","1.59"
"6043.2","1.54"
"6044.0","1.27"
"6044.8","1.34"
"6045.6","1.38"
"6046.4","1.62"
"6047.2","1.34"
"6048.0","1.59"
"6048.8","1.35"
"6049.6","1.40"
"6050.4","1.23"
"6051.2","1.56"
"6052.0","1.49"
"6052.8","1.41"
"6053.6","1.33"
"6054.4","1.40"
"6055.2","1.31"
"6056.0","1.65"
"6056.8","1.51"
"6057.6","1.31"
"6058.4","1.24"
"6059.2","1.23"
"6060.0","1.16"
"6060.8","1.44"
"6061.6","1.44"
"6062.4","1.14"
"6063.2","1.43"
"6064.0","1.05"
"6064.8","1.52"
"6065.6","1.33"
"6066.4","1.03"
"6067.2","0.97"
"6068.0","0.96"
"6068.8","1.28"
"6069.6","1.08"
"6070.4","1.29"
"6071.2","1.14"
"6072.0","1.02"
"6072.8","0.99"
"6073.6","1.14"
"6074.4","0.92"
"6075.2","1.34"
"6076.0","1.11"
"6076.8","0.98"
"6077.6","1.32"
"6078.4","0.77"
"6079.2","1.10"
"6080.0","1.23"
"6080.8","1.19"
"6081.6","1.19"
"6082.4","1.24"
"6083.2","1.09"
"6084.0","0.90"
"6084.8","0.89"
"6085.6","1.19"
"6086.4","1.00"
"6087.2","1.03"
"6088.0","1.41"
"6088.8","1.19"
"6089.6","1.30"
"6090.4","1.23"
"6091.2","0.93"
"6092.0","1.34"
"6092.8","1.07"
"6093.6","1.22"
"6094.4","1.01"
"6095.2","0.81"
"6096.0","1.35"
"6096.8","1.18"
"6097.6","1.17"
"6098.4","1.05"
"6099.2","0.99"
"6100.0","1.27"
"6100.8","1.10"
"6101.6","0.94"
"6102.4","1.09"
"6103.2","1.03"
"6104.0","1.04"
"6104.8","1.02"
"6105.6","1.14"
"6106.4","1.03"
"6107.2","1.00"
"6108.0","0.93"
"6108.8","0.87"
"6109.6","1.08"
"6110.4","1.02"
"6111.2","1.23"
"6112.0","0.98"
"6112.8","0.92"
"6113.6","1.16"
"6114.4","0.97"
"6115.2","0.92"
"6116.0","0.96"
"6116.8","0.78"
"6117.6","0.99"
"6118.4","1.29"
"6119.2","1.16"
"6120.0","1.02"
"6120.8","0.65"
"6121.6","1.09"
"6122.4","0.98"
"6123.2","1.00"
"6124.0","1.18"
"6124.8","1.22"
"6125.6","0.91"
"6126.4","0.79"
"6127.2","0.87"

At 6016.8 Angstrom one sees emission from C IV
